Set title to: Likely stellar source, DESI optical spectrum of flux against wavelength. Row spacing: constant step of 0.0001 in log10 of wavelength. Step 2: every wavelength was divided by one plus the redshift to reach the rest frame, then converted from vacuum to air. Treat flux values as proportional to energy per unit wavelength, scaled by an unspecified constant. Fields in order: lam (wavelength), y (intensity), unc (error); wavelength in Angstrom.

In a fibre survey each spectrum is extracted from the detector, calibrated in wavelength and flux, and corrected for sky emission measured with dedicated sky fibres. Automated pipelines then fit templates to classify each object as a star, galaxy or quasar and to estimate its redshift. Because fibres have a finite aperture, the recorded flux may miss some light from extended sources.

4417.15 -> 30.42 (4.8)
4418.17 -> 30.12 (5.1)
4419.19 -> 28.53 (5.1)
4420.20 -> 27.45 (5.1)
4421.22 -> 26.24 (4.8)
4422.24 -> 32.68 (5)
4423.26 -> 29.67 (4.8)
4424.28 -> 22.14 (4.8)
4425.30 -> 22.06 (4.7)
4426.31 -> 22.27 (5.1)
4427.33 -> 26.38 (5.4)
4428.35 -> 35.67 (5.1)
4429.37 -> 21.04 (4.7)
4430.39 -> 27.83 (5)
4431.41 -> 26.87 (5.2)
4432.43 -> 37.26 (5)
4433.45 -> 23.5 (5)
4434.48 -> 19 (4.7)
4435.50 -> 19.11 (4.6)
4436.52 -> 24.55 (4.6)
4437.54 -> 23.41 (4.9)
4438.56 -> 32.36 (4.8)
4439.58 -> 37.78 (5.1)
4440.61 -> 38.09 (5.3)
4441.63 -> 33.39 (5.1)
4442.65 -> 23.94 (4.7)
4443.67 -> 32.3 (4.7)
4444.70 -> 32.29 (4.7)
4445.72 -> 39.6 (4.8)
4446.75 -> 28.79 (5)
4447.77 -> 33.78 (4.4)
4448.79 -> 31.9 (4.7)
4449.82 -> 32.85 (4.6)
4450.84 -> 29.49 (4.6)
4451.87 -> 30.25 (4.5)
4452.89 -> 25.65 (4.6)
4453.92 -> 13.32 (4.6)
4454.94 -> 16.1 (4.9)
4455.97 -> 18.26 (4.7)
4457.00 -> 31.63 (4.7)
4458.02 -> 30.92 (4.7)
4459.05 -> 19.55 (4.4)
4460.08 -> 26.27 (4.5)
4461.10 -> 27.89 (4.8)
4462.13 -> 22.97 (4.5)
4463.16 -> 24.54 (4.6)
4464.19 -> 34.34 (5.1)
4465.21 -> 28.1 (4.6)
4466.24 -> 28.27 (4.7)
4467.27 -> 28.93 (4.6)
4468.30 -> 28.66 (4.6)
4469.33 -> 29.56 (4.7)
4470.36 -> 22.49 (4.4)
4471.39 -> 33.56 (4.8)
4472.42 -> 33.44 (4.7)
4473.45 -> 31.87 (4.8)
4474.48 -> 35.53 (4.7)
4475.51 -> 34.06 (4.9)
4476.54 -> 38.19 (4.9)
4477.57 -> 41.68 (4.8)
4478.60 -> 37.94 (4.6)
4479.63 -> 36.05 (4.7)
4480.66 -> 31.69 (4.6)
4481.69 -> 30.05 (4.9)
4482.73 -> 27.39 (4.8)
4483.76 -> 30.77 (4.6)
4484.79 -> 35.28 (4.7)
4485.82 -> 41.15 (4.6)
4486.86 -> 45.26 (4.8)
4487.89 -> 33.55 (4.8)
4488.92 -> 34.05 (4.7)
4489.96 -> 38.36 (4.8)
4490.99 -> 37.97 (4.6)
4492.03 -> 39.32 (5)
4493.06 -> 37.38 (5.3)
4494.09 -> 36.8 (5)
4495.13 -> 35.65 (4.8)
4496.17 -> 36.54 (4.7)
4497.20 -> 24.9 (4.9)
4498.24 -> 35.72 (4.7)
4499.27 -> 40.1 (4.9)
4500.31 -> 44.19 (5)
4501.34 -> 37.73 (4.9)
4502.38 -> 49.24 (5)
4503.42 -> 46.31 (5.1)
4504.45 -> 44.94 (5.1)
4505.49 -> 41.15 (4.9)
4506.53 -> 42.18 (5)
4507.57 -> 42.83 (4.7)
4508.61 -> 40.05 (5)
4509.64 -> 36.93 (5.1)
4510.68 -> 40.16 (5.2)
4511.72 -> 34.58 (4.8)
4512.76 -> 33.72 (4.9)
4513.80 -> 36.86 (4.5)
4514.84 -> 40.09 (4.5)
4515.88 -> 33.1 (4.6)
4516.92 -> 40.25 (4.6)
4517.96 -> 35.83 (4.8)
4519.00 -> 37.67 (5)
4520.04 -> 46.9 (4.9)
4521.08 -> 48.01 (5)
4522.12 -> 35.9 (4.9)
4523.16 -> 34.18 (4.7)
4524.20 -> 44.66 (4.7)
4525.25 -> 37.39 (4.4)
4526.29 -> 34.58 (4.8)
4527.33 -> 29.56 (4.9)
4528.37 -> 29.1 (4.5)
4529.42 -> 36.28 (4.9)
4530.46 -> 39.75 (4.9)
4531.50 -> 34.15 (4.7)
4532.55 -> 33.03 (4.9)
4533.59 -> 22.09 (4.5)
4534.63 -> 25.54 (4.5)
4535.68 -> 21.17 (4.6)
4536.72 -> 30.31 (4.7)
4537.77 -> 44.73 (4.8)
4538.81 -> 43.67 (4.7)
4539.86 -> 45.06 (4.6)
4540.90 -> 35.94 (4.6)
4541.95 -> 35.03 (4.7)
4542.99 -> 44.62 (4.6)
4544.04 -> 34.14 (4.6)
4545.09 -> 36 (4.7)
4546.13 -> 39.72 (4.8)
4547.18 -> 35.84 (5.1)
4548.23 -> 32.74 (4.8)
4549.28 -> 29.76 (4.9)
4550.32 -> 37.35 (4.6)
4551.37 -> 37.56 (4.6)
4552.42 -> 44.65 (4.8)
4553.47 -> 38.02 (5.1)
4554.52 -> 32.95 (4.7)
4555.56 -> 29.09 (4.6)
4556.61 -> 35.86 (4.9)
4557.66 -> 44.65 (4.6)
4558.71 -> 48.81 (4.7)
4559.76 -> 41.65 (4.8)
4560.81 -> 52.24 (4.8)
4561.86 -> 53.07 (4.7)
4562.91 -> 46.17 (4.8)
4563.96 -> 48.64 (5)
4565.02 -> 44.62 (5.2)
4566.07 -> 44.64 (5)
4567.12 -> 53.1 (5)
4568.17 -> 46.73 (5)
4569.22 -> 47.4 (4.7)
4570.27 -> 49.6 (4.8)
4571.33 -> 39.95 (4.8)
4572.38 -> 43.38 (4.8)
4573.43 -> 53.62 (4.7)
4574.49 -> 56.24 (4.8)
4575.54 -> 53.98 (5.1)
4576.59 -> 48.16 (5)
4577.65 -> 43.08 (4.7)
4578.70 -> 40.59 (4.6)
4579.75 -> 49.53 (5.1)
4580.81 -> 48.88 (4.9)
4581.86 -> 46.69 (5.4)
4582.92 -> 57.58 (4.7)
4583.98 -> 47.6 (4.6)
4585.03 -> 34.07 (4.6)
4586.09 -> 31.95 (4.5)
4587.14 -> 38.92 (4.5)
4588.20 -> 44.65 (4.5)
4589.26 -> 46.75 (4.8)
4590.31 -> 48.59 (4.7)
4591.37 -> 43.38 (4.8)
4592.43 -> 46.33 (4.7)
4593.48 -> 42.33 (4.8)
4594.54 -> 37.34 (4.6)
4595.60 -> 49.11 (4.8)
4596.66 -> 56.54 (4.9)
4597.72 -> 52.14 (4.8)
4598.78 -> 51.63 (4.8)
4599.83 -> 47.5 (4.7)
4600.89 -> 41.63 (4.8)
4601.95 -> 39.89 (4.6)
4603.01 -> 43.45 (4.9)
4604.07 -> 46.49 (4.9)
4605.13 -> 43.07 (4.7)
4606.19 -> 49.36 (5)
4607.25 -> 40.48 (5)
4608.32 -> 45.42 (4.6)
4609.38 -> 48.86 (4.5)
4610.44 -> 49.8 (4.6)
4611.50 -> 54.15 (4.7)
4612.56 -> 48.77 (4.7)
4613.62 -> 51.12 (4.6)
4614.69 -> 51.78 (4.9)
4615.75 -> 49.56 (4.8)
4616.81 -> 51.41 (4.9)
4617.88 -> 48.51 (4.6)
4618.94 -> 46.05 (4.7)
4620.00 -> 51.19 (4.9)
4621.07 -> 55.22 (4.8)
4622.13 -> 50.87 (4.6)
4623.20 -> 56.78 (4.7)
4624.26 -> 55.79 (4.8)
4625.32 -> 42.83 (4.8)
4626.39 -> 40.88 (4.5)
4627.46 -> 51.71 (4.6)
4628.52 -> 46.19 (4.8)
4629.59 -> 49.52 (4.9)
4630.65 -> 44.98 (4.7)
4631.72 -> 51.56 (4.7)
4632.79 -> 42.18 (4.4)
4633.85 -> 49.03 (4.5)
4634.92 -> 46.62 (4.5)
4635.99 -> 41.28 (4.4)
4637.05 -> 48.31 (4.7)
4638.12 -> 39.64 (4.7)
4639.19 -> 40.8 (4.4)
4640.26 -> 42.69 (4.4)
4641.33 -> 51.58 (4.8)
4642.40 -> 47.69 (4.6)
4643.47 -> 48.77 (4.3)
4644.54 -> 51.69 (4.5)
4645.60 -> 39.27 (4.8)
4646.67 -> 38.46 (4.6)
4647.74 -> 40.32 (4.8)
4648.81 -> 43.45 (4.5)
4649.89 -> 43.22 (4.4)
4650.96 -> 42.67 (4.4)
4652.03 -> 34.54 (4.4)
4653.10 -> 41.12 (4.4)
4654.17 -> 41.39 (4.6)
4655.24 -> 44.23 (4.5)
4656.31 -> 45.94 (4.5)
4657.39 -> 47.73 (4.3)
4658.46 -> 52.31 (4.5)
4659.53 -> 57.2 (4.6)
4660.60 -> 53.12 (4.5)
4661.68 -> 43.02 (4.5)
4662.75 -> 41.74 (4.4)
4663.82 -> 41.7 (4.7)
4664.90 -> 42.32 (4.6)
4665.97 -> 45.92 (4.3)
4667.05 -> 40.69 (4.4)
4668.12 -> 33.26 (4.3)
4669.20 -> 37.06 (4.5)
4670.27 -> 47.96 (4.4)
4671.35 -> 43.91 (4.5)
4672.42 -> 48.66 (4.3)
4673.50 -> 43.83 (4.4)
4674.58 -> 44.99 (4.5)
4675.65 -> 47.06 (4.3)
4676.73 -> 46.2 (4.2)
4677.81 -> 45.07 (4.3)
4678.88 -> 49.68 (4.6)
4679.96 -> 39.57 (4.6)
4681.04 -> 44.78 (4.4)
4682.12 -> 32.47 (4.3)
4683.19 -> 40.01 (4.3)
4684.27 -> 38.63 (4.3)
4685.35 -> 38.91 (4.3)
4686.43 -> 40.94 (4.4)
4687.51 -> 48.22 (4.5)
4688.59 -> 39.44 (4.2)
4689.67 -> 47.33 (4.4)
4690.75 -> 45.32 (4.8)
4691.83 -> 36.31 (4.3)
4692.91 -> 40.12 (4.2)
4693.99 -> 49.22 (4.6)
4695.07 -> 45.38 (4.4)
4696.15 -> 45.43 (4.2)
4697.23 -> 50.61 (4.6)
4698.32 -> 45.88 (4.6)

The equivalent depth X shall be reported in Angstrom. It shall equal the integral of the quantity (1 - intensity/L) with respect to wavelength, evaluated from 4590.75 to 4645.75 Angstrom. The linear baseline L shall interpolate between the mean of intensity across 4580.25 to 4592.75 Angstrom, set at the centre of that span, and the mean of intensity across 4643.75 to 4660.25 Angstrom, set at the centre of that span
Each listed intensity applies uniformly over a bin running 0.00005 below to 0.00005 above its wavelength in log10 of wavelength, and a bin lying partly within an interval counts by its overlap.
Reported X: -3.6 Angstrom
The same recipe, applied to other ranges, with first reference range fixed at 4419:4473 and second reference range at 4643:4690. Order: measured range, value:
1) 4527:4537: 1.14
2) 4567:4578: -3.49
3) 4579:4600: -4.35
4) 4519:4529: -1.31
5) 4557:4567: -3.07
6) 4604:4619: -3.32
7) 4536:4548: -1.21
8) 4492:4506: -3.37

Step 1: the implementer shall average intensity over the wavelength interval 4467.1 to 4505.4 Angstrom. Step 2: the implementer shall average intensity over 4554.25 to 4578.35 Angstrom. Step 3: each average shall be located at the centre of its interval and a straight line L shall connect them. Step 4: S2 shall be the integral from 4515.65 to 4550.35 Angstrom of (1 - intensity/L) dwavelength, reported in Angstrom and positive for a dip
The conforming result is 4.8 Angstrom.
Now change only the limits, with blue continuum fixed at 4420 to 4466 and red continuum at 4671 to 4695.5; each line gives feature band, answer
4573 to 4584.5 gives -4.1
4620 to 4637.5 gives -3.8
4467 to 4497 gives -4.3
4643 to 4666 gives -1.7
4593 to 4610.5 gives -3.7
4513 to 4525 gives -2.4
